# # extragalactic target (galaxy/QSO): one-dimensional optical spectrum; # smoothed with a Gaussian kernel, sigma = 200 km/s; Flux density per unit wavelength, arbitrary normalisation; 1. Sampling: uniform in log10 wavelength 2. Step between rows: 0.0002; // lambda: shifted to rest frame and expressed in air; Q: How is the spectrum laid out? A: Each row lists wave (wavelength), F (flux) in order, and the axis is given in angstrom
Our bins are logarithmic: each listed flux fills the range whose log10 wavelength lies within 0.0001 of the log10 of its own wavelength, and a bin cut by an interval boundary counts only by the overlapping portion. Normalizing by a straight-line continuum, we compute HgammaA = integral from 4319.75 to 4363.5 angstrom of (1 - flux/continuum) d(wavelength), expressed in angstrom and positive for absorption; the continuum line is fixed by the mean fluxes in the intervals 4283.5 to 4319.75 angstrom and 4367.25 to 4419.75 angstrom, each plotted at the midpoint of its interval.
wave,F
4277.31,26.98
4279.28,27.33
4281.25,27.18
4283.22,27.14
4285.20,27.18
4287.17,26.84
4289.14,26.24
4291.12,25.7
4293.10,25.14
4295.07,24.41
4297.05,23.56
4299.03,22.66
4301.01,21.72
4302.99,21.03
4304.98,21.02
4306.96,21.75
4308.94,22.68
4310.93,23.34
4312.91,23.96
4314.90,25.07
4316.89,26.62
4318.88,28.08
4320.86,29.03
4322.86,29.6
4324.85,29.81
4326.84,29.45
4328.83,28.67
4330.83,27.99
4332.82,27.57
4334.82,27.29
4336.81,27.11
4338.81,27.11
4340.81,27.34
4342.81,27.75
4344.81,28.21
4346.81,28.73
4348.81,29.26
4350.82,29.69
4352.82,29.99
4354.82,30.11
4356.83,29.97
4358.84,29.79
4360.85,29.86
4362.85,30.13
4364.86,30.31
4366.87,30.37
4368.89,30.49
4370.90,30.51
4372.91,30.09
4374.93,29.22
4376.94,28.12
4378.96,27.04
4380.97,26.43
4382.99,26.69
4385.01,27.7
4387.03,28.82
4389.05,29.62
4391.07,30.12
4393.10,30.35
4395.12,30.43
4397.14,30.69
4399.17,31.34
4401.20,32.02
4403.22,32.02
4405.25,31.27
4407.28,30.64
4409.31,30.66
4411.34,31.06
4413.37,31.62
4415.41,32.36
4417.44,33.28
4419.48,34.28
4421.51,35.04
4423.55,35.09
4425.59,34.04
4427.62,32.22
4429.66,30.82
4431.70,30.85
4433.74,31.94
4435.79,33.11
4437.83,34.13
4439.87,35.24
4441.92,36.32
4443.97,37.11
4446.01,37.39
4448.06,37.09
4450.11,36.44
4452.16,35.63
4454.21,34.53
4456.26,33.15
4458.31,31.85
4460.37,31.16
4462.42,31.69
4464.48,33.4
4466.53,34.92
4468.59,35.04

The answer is -3.19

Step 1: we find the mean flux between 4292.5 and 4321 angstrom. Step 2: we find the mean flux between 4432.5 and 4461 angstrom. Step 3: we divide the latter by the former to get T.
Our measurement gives 1.45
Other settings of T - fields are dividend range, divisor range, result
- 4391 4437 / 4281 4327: 1.27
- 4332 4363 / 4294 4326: 1.16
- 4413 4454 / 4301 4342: 1.31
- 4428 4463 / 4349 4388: 1.16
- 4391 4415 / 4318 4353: 1.09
